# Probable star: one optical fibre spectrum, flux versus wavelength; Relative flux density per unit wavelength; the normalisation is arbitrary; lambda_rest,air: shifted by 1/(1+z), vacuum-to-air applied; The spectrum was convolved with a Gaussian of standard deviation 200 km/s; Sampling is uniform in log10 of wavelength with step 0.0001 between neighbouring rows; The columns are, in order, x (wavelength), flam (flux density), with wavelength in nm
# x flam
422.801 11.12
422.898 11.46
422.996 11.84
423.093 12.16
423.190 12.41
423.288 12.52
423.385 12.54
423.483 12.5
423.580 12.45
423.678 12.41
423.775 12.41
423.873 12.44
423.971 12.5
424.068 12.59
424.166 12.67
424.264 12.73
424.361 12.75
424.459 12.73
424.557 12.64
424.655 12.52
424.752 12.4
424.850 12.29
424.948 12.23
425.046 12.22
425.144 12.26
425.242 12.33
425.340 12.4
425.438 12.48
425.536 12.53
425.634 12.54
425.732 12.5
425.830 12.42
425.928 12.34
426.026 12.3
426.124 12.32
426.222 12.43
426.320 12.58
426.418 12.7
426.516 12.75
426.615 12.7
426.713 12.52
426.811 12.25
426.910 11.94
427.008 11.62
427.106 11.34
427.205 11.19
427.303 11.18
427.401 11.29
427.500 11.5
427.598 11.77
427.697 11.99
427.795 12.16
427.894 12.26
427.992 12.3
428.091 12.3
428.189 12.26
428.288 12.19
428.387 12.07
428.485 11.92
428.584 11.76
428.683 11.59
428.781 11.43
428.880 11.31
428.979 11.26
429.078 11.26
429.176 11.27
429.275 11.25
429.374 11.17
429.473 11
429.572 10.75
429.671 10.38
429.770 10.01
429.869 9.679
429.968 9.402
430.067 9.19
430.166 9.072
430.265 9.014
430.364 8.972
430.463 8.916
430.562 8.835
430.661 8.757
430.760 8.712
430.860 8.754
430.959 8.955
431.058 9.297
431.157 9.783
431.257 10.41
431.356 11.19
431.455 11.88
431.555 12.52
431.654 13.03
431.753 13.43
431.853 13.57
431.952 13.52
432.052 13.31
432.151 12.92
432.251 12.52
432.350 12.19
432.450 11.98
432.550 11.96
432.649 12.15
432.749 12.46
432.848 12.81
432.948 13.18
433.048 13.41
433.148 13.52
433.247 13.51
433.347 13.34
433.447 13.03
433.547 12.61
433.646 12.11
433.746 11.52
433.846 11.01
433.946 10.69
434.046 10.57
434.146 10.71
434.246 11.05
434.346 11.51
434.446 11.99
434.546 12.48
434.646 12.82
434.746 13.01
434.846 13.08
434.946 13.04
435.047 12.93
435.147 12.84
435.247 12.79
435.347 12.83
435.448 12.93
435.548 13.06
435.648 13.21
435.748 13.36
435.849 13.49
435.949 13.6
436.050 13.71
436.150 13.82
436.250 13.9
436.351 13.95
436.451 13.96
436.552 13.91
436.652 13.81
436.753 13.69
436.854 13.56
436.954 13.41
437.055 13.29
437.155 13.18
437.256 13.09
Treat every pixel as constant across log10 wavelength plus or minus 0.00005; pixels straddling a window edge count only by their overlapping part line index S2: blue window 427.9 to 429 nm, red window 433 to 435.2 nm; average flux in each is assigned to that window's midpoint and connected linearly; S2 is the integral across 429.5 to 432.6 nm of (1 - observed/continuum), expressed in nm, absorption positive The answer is 0.34 nm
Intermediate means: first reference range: 11.9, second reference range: 12.3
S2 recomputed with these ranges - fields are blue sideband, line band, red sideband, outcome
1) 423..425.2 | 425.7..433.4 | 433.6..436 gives 0.53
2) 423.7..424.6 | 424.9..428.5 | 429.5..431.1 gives -0.30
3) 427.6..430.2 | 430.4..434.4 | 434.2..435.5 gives 0.13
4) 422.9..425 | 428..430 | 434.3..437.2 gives 0.24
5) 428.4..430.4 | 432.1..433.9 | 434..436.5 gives -0.09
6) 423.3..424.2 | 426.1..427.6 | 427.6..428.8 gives 0.02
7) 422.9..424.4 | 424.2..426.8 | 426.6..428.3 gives -0.07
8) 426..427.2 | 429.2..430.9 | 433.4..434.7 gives 0.33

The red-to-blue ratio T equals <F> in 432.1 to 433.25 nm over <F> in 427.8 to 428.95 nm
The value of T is 1.06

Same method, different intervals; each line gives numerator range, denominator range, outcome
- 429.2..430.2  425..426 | 0.82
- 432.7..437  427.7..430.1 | 1.14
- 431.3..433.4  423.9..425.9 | 1.02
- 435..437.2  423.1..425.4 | 1.08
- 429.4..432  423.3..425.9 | 0.83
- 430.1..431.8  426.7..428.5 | 0.85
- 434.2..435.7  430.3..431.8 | 1.24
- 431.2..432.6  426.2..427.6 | 1.04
